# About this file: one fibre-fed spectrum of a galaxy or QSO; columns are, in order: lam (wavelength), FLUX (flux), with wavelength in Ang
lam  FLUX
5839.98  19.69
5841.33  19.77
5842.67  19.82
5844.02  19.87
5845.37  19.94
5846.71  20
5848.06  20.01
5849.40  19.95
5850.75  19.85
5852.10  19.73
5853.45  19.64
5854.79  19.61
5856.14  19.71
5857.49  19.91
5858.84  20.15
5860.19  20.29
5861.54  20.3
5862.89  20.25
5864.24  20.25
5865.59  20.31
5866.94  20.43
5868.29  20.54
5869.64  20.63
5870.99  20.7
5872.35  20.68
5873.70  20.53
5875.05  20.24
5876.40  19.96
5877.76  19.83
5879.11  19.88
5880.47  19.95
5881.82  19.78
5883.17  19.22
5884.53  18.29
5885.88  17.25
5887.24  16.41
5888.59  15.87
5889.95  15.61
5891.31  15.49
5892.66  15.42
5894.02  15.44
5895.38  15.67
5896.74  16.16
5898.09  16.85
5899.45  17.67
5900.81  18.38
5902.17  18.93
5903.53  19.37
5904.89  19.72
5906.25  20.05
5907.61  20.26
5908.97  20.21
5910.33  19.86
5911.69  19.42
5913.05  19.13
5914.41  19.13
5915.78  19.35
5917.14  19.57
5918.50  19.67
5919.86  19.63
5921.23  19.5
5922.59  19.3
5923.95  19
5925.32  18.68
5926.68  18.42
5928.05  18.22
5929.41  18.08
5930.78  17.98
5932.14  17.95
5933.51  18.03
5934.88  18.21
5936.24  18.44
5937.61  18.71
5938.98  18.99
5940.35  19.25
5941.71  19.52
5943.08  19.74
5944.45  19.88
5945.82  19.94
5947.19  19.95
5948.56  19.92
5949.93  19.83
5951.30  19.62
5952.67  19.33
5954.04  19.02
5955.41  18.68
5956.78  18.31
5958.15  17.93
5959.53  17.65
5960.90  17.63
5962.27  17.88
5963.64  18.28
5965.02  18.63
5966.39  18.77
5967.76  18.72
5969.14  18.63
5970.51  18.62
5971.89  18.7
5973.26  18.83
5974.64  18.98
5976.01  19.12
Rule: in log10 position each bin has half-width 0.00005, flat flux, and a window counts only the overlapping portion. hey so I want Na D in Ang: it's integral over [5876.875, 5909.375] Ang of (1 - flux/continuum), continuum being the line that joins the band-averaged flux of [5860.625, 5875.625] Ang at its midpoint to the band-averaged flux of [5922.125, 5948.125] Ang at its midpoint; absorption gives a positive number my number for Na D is 3.1 Ang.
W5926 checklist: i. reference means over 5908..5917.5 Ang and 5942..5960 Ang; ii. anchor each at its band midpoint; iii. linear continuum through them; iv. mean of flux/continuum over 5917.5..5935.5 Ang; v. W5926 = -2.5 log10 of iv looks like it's 0.04 mag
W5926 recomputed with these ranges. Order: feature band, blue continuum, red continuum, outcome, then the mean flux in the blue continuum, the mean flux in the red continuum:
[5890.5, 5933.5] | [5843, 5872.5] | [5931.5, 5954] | 0.06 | 20.1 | 19.2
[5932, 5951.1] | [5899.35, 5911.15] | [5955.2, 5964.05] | -0.04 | 19.5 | 18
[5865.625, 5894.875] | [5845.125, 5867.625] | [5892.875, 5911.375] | 0.03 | 20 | 18.3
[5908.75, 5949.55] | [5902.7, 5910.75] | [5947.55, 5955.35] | 0.03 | 19.9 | 19.5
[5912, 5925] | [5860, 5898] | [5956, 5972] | -0.05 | 18.7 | 18.3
